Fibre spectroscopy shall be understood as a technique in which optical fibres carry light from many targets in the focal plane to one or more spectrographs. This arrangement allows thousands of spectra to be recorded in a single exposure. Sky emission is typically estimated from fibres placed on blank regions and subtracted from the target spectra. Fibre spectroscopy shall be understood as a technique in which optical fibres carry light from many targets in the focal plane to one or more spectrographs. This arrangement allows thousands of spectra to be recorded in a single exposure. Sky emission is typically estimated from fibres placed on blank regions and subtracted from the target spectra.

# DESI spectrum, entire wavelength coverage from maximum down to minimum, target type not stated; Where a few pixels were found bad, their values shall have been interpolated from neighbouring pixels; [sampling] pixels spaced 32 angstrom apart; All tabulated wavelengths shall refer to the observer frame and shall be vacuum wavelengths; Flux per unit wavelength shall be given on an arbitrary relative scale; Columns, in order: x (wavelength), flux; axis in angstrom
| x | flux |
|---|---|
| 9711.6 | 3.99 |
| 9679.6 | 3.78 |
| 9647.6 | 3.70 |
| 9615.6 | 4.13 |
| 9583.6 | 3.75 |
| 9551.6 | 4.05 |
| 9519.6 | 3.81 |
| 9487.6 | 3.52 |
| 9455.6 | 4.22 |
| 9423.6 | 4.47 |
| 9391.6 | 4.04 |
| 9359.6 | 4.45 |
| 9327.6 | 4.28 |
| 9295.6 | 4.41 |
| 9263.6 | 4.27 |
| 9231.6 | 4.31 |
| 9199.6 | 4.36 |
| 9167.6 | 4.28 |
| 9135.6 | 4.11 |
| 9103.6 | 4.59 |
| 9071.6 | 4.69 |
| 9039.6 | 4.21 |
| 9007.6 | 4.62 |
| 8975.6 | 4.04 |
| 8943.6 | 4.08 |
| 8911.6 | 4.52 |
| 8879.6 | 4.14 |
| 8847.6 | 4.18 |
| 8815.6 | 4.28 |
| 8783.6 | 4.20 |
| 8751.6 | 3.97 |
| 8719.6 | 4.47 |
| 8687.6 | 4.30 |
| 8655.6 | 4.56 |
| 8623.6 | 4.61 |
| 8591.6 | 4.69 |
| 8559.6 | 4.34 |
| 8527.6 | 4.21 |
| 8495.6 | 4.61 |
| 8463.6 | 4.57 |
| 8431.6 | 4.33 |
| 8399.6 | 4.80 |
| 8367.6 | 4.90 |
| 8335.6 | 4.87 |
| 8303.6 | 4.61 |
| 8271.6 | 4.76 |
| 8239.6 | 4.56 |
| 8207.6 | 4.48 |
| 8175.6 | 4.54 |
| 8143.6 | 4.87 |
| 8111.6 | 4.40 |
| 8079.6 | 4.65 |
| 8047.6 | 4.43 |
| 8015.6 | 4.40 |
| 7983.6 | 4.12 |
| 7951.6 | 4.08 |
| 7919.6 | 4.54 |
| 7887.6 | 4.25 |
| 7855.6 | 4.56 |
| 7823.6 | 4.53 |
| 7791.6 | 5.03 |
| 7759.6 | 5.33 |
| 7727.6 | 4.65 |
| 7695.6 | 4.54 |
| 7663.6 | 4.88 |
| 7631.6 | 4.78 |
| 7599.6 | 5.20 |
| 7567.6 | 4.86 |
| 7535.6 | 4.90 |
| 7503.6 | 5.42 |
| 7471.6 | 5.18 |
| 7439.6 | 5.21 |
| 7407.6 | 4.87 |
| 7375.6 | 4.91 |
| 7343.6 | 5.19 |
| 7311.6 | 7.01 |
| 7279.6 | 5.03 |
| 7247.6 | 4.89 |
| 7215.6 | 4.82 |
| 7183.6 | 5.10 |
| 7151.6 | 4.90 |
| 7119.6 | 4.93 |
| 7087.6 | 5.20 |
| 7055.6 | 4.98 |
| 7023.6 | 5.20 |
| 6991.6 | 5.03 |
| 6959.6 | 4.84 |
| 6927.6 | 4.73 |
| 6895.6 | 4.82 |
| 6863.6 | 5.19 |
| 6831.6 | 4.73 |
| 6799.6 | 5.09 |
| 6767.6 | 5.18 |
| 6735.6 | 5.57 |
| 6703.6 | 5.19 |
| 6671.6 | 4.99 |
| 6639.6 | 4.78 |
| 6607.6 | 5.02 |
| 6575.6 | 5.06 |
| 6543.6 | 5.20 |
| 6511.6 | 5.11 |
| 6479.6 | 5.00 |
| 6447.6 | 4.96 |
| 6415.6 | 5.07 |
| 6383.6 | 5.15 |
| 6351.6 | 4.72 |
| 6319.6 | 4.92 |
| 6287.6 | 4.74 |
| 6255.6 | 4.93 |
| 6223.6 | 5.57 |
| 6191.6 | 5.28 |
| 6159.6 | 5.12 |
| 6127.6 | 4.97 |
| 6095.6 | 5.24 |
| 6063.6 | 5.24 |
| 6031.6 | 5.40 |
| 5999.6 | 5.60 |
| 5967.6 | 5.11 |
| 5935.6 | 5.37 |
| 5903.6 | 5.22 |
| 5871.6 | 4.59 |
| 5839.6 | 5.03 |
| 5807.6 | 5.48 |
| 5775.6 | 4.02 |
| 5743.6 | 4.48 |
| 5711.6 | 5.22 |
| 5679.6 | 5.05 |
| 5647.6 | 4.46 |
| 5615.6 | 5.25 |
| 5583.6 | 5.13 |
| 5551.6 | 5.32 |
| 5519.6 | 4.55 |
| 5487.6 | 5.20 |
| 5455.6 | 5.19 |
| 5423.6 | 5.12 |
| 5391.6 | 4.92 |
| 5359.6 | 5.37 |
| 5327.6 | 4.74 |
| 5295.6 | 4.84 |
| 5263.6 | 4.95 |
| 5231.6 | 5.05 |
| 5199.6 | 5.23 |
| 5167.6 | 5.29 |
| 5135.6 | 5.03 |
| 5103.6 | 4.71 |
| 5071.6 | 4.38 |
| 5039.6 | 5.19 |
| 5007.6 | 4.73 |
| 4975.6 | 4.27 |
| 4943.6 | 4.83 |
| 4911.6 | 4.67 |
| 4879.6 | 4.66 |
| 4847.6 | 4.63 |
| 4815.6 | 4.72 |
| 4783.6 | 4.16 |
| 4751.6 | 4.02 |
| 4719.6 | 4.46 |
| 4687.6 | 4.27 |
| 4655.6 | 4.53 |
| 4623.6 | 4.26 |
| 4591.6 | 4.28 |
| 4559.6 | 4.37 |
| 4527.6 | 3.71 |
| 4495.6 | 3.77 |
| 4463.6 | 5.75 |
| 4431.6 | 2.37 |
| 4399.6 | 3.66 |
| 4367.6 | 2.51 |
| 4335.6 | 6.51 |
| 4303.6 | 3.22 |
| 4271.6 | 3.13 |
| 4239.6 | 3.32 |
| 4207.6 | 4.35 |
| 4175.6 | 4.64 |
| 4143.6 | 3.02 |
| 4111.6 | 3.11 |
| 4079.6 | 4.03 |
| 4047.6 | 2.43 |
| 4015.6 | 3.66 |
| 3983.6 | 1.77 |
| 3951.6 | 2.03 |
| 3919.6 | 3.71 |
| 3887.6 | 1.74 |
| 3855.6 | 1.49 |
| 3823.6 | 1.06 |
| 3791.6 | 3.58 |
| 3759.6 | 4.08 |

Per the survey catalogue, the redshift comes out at 0.11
